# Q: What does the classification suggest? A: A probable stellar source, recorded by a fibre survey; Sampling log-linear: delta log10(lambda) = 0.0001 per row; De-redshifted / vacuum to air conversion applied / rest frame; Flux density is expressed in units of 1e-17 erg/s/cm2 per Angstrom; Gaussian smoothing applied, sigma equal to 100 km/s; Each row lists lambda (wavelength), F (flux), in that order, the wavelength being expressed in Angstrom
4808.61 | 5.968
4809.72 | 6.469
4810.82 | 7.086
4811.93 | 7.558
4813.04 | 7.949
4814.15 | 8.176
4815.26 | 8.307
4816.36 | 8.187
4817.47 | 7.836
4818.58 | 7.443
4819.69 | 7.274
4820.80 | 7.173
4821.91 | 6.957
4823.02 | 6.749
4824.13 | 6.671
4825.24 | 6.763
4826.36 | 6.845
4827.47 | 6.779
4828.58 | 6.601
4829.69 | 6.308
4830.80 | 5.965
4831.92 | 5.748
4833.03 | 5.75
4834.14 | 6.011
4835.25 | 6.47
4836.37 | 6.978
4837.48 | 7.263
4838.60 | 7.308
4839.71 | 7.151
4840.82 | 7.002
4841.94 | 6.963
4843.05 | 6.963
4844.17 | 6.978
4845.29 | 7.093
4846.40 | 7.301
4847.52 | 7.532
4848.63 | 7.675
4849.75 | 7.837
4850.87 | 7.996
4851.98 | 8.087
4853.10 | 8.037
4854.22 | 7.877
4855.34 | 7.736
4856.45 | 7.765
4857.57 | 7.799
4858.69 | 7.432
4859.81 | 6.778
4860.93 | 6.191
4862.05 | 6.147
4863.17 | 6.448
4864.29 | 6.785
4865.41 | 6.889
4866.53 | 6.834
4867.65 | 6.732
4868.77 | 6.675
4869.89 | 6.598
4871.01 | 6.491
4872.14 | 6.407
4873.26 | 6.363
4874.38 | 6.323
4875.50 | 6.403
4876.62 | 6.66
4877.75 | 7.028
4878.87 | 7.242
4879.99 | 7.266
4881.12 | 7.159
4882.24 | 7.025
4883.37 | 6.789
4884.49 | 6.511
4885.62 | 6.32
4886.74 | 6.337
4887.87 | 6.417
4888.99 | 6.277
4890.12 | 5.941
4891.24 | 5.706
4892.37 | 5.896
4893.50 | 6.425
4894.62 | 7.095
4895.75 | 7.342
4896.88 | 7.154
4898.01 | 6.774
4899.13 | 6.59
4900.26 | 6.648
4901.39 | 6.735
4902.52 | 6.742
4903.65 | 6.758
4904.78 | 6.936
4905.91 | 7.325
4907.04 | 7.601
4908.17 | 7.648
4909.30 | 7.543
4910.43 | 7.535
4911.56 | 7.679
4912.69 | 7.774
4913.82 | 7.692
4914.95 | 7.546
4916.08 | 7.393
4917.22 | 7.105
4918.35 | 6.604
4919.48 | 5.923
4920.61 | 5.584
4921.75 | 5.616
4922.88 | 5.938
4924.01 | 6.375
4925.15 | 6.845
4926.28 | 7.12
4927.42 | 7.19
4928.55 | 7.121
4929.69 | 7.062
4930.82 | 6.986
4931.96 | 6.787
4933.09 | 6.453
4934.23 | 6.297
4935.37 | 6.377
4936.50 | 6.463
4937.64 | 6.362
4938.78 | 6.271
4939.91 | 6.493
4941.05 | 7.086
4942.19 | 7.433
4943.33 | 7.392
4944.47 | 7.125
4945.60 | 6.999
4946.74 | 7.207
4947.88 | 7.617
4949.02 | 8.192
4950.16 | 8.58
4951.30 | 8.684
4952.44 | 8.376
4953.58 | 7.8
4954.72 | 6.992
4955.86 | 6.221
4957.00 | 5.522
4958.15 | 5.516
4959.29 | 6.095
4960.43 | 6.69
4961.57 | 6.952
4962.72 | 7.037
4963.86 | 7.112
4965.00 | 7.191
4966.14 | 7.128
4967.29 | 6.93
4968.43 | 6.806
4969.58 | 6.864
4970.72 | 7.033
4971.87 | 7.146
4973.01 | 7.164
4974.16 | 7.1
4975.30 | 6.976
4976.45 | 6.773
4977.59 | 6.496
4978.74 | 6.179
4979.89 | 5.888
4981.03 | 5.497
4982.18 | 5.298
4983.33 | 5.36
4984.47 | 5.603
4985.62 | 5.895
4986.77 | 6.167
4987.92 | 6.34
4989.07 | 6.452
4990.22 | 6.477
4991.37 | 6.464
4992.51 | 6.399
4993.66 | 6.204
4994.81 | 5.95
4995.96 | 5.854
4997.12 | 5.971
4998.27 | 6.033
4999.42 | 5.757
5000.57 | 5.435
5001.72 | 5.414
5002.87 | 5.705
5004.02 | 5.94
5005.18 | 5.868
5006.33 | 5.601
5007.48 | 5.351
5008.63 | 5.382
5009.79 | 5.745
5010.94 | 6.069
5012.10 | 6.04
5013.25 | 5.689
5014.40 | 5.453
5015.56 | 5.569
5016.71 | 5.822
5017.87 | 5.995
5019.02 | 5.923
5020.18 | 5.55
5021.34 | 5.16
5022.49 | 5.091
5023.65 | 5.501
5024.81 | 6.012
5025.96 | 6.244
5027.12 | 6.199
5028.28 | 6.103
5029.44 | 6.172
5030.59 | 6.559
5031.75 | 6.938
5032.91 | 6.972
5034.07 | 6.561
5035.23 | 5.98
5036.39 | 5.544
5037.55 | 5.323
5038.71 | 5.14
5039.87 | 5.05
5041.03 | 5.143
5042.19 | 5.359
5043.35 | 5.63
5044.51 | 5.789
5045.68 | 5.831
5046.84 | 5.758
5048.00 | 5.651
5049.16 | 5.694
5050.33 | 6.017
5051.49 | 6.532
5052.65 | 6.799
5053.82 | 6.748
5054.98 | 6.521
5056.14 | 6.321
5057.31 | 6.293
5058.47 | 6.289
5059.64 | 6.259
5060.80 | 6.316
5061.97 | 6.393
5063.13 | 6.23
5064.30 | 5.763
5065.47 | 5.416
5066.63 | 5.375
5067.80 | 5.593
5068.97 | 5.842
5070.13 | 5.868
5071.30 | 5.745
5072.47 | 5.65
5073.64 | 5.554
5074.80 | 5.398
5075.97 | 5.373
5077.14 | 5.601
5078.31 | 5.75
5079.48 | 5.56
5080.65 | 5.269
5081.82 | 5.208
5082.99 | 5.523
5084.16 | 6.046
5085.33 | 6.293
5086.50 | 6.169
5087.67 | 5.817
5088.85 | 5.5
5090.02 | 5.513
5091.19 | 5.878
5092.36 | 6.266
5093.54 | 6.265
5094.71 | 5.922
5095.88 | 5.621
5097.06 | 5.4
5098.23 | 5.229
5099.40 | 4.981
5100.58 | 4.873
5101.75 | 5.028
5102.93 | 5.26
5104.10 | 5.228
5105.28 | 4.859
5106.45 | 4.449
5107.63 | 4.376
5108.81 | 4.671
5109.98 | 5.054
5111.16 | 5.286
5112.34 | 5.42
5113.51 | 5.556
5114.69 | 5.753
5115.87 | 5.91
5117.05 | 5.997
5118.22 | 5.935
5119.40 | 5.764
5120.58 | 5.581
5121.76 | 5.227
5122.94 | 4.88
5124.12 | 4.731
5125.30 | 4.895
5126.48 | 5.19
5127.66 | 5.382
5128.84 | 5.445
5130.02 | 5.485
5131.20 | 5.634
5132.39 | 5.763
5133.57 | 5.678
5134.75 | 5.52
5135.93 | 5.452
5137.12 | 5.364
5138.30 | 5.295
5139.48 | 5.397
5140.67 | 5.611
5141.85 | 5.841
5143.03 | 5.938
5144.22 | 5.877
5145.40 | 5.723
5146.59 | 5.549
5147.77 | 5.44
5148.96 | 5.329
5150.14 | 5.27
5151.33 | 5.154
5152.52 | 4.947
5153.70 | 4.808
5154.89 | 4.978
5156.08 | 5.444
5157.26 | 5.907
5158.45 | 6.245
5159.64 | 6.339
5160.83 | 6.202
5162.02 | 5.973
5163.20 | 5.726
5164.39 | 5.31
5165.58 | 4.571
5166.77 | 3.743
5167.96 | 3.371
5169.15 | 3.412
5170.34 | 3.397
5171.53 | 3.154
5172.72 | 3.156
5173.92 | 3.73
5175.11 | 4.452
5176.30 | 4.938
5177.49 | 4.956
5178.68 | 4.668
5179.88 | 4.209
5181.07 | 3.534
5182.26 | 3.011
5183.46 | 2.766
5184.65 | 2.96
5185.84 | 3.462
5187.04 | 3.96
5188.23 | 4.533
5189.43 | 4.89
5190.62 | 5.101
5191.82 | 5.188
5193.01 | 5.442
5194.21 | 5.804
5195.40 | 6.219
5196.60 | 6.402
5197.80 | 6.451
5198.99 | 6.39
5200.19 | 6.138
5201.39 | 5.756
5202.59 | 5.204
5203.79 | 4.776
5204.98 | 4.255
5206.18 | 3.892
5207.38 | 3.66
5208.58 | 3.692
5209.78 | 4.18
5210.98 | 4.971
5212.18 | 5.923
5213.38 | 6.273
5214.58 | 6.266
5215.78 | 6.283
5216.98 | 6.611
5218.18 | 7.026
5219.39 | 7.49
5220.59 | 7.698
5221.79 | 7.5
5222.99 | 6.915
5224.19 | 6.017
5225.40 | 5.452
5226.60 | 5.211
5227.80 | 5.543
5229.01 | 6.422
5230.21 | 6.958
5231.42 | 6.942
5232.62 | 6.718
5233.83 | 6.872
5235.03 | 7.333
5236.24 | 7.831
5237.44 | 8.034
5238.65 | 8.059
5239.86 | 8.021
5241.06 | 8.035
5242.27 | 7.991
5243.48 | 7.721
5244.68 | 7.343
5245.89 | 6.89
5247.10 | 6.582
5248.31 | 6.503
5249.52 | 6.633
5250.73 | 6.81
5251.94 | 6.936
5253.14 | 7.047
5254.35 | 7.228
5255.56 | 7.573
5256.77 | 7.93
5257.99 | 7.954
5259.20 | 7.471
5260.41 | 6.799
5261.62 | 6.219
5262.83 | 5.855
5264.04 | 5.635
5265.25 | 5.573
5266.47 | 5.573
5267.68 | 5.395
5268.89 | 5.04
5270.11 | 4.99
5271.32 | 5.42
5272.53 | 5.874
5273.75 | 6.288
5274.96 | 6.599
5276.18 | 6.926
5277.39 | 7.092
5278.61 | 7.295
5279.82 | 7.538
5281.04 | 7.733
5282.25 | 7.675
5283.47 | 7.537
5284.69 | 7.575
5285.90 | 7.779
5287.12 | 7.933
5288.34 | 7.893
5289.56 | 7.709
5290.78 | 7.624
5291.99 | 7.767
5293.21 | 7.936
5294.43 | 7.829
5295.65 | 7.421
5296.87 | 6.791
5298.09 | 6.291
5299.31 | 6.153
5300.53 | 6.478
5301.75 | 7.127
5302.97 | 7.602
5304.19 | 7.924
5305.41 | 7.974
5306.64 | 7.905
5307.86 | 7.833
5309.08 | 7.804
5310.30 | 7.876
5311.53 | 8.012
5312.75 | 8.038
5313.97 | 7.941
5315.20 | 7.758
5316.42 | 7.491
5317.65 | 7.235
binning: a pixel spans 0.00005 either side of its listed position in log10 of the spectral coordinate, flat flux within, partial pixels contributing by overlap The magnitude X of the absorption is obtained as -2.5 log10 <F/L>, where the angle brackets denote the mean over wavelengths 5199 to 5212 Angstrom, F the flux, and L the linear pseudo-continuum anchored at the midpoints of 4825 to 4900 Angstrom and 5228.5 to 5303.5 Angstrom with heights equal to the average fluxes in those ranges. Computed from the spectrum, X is 0.41 mag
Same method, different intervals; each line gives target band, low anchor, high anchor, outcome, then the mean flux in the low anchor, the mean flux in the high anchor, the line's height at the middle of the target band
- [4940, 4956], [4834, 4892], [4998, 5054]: -0.188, 6.93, 5.83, 6.35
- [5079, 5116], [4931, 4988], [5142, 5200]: 0.021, 6.76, 4.89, 5.54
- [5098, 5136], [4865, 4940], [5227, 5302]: 0.287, 6.75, 6.97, 6.88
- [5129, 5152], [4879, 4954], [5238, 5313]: 0.262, 6.94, 7.11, 7.05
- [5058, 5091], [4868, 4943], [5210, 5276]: 0.166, 6.76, 6.66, 6.71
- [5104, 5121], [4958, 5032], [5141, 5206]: 0.003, 6.14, 4.92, 5.34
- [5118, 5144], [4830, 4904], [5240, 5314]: 0.272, 6.84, 7.1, 7.01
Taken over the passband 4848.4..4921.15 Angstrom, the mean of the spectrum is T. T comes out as 6.94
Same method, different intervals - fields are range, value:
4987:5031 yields 5.88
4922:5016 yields 6.5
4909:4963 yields 6.95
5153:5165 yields 5.69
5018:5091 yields 5.86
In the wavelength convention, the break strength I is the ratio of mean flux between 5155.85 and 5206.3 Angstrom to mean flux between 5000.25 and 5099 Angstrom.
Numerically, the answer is 0.8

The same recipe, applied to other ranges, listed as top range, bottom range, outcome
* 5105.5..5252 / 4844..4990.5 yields 0.81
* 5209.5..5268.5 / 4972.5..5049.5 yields 1.14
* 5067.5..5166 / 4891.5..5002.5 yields 0.82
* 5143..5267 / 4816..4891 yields 0.83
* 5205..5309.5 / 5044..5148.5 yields 1.21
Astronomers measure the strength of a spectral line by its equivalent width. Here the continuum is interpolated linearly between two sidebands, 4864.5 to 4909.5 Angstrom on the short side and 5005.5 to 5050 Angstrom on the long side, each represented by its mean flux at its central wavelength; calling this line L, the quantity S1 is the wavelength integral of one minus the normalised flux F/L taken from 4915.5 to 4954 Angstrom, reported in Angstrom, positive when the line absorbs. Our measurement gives -3.4 Angstrom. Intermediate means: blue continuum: 6.73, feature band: 6.96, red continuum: 5.78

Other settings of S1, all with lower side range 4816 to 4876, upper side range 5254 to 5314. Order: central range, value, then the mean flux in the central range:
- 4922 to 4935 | 0.5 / 6.71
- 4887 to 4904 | 1.0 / 6.56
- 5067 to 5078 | 2.2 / 5.62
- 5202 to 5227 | 4.9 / 5.69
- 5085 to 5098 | 2.2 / 5.85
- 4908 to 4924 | 0.1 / 6.94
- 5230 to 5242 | -0.8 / 7.51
